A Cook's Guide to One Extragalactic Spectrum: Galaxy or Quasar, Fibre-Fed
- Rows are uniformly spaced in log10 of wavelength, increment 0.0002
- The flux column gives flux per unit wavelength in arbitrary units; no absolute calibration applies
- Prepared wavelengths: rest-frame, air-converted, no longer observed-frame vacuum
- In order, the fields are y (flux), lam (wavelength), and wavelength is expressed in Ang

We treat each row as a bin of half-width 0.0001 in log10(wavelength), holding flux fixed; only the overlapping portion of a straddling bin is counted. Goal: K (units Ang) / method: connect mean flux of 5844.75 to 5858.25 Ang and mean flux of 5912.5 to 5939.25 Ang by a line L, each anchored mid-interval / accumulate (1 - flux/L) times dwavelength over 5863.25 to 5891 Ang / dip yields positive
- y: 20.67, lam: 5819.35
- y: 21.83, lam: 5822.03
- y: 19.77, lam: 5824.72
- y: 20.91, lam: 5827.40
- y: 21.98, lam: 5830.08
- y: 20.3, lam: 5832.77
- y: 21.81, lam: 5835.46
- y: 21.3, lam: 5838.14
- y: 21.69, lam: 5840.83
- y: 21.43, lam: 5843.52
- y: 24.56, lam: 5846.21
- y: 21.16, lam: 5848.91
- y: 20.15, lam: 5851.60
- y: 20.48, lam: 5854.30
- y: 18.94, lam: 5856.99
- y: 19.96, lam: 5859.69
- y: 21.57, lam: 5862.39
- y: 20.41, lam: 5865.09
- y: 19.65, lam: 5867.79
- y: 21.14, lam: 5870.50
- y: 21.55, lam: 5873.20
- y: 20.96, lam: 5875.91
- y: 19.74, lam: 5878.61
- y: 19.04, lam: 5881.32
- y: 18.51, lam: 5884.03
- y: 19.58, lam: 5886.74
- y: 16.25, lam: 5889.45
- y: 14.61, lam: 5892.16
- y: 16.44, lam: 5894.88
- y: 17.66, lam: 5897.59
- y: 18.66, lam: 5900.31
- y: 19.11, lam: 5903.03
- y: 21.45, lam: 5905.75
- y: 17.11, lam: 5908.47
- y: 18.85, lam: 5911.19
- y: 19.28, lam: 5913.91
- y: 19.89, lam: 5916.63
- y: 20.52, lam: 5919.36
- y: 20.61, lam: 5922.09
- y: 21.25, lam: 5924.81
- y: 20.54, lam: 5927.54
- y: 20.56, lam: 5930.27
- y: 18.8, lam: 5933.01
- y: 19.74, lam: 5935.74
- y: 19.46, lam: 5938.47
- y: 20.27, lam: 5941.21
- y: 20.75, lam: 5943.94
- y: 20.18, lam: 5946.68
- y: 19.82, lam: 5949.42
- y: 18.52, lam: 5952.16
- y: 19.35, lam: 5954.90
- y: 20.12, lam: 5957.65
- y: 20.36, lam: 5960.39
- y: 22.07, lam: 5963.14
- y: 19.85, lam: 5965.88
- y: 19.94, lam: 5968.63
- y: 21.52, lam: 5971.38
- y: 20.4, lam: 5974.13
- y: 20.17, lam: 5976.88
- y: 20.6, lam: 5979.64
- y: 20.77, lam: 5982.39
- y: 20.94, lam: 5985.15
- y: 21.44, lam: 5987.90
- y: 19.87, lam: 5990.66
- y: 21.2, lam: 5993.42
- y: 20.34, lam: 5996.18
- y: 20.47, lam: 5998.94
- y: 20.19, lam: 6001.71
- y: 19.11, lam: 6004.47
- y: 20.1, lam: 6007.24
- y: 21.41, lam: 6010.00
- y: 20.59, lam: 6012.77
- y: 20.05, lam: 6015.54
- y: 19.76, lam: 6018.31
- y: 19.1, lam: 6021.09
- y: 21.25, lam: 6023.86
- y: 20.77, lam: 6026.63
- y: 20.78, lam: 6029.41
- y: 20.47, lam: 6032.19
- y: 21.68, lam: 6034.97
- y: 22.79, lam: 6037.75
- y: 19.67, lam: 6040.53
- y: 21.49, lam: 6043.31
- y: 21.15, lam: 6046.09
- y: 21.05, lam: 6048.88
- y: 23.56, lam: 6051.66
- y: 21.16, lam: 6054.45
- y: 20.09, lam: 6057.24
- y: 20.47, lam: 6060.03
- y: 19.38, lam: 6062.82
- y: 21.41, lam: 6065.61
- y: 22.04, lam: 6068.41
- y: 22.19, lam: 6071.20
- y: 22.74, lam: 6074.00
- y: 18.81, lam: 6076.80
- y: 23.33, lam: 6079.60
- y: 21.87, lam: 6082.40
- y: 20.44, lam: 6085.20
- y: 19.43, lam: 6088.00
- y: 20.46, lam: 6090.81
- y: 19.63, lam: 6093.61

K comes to 1.42 Ang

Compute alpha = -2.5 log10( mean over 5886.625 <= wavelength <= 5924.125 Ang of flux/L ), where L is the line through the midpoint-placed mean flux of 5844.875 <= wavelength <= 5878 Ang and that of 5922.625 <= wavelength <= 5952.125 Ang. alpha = 0.10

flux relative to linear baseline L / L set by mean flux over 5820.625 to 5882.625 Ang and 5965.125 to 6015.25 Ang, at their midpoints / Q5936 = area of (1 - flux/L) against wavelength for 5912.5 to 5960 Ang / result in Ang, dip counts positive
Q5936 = 1.5 Ang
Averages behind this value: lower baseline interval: 20.9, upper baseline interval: 20.5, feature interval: 20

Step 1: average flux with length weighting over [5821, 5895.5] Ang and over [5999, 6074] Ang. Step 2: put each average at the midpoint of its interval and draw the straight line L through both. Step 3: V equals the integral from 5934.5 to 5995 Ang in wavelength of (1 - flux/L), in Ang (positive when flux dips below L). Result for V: 0.80 Ang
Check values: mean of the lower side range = 20.2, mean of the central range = 20.3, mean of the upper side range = 20.9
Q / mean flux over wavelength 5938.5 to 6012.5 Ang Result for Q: 20.4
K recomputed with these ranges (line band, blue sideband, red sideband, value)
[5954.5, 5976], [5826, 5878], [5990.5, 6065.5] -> 0.3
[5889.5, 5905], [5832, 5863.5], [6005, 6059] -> 2.7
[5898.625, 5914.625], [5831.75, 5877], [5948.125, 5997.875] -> 1.3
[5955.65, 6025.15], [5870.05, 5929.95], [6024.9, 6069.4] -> -0.3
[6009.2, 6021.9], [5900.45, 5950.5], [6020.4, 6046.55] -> 0.4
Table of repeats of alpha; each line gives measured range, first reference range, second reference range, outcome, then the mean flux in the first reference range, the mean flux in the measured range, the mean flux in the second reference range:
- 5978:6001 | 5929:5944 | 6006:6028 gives -0.03 mag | 19.9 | 20.7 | 20.4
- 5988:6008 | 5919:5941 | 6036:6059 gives 0.03 mag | 20.2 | 20.3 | 21.4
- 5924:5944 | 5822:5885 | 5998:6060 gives 0.04 mag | 20.8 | 20.1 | 20.8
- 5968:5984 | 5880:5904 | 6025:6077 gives -0.06 mag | 17.7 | 20.6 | 21.2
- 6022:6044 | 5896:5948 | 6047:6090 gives -0.01 mag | 19.7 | 21.1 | 21.2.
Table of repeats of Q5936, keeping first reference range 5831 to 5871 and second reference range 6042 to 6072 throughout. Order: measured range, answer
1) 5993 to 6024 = 1.4 Ang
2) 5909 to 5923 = 0.9 Ang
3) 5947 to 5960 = 0.9 Ang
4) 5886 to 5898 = 2.5 Ang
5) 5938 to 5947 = 0.4 Ang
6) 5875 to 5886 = 0.8 Ang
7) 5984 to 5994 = 0.2 Ang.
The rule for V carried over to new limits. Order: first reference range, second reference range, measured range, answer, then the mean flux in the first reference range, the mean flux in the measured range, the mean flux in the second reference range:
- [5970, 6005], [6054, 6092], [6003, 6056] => -0.2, 20.6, 20.8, 21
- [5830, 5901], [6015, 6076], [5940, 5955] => 0.4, 20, 19.9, 21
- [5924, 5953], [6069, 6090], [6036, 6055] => -0.6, 20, 21.6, 21.3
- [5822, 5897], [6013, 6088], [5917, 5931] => -0.1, 20.1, 20.6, 21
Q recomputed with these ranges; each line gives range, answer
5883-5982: 19.5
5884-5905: 17.7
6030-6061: 21.2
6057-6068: 20.5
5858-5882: 20.5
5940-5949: 20.3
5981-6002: 20.7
